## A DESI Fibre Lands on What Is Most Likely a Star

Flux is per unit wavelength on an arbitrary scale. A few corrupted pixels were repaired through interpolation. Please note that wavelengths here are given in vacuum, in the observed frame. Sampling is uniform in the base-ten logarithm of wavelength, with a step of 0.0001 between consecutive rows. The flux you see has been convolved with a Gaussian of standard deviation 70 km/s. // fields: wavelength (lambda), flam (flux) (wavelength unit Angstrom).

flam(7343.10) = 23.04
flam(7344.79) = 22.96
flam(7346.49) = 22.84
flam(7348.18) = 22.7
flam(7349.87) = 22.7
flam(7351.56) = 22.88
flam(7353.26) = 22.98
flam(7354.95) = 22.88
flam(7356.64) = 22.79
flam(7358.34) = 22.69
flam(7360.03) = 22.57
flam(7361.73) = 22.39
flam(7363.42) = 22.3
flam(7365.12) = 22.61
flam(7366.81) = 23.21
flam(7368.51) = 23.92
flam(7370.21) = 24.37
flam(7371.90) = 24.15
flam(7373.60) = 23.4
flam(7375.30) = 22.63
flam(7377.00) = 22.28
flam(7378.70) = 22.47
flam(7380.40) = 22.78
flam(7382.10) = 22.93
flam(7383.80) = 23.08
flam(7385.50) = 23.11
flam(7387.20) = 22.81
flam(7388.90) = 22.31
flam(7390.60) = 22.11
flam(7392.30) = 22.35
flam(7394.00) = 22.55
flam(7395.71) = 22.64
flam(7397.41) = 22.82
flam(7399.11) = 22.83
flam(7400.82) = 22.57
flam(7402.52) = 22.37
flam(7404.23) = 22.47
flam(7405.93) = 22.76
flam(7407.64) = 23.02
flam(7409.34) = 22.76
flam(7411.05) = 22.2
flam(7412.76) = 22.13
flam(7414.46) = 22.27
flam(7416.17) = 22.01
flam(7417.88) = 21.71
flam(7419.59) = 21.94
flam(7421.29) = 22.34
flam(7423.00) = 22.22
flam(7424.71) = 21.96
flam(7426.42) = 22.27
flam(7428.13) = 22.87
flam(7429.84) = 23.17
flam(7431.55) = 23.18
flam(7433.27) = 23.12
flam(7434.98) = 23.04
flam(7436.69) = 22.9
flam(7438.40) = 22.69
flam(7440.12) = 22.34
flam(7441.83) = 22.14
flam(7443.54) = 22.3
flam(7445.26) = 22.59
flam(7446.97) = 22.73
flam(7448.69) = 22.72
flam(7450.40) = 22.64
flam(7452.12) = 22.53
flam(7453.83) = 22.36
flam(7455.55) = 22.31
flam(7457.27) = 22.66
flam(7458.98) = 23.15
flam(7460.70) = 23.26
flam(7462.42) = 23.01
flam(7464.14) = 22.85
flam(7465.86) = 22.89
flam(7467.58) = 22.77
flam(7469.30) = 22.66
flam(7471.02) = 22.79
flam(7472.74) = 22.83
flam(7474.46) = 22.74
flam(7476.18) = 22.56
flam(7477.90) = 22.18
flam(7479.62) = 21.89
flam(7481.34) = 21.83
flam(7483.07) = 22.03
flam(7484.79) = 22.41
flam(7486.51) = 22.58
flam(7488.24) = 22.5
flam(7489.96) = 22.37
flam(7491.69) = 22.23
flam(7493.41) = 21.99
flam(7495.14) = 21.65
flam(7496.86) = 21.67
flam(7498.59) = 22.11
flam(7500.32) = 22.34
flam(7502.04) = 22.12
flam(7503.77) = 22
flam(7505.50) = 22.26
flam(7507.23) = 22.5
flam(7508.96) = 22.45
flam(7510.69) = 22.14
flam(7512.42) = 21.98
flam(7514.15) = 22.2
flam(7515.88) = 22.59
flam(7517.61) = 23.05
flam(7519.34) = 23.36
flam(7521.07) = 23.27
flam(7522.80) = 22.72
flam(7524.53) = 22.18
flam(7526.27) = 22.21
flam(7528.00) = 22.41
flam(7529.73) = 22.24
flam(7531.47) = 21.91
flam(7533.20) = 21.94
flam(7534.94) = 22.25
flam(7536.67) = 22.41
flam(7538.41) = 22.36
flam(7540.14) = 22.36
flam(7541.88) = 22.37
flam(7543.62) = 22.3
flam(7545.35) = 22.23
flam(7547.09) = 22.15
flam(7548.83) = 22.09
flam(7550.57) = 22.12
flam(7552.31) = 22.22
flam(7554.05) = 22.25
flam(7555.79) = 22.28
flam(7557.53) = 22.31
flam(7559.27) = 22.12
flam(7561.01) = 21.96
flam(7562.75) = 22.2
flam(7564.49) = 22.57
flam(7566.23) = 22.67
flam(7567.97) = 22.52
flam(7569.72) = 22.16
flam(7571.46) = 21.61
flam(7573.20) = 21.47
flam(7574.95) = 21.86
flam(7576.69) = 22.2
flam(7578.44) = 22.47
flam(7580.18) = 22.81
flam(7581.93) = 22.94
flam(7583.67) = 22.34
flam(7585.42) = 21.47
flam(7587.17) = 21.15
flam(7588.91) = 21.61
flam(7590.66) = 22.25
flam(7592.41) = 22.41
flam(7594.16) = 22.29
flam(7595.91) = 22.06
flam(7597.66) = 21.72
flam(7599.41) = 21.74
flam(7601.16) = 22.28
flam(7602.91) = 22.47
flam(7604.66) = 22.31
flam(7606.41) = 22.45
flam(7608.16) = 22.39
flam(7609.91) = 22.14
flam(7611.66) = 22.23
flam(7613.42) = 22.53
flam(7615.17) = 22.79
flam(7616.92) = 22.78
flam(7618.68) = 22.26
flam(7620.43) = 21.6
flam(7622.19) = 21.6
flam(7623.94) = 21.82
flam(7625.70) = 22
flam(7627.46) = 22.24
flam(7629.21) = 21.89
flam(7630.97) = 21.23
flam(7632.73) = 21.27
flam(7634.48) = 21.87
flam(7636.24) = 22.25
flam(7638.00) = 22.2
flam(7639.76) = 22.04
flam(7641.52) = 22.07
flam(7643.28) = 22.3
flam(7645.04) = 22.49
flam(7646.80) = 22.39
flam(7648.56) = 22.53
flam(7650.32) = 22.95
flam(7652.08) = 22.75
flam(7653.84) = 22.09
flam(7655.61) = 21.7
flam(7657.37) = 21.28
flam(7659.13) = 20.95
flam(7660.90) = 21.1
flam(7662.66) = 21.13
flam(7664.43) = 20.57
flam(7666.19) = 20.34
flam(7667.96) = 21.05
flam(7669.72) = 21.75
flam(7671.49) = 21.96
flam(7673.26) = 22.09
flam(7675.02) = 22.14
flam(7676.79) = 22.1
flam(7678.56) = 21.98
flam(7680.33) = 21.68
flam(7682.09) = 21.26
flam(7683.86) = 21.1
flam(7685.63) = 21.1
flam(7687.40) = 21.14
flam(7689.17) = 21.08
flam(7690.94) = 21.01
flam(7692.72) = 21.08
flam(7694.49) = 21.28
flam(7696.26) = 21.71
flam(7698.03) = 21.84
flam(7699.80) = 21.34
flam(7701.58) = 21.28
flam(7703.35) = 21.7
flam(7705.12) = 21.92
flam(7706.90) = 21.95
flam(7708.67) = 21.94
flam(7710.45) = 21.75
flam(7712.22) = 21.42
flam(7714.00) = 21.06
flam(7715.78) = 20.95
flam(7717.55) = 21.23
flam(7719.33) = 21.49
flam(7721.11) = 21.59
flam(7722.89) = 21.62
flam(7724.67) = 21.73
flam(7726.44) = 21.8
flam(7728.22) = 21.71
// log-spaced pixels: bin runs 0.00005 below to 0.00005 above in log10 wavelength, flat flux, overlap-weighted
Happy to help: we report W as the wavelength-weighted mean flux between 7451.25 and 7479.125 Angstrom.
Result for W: 22.7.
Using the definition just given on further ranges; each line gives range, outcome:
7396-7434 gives 22.5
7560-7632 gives 22.1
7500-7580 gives 22.3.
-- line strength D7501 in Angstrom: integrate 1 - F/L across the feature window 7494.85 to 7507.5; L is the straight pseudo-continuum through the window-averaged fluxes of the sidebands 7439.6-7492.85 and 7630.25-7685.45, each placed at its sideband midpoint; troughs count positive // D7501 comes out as 0.2 Angstrom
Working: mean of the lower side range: 22.5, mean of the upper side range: 21.8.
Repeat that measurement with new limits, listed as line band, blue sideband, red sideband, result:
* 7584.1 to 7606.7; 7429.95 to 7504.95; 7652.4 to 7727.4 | -0.1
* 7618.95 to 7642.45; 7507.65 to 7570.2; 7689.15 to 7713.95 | 0.0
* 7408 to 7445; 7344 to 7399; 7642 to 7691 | 0.3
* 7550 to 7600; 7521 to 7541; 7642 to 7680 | 0.0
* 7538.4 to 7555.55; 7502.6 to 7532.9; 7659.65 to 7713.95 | 0.0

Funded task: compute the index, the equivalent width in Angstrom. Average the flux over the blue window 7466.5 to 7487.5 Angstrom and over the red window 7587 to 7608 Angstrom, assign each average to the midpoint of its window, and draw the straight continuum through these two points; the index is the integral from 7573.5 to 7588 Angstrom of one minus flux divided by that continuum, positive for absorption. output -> 0.02 Angstrom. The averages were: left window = 22.4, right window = 22.1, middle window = 22.1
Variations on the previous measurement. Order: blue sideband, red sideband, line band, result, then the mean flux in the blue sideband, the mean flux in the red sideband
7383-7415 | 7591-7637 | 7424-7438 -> -0.2 Angstrom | 22.6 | 22.1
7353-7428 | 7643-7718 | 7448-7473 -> -0.4 Angstrom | 22.7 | 21.6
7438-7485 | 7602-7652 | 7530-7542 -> 0.1 Angstrom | 22.6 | 22.2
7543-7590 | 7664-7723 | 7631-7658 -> -0.5 Angstrom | 22.2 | 21.5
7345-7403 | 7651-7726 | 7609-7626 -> -0.3 Angstrom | 22.8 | 21.5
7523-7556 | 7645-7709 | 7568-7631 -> -0.5 Angstrom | 22.2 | 21.6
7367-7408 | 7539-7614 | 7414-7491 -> 0.3 Angstrom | 22.9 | 22.2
